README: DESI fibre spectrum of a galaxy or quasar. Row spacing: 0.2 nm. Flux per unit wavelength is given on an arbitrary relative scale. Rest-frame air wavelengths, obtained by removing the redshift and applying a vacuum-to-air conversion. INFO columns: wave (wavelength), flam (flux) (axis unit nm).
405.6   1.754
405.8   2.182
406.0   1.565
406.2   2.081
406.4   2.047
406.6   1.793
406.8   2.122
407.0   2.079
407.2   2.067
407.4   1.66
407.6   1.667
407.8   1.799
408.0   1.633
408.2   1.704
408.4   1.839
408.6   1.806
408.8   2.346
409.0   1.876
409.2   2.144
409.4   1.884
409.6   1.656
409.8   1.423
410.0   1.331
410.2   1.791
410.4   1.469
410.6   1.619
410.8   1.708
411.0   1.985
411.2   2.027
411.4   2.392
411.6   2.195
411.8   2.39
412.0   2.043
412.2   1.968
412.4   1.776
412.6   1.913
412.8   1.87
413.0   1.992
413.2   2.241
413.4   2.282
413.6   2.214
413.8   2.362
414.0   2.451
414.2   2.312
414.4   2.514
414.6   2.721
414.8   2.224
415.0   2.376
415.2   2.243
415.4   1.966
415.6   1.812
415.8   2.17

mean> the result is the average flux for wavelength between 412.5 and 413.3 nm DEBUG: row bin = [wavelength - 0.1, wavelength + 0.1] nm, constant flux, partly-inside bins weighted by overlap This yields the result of 2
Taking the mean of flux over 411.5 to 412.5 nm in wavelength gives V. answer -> 2.07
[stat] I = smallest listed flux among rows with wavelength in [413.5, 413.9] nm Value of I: 2.214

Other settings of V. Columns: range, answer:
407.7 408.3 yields 1.71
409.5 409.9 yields 1.54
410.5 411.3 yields 1.83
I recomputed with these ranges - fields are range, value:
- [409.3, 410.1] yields 1.331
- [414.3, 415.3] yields 2.224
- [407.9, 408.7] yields 1.633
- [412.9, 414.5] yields 1.992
